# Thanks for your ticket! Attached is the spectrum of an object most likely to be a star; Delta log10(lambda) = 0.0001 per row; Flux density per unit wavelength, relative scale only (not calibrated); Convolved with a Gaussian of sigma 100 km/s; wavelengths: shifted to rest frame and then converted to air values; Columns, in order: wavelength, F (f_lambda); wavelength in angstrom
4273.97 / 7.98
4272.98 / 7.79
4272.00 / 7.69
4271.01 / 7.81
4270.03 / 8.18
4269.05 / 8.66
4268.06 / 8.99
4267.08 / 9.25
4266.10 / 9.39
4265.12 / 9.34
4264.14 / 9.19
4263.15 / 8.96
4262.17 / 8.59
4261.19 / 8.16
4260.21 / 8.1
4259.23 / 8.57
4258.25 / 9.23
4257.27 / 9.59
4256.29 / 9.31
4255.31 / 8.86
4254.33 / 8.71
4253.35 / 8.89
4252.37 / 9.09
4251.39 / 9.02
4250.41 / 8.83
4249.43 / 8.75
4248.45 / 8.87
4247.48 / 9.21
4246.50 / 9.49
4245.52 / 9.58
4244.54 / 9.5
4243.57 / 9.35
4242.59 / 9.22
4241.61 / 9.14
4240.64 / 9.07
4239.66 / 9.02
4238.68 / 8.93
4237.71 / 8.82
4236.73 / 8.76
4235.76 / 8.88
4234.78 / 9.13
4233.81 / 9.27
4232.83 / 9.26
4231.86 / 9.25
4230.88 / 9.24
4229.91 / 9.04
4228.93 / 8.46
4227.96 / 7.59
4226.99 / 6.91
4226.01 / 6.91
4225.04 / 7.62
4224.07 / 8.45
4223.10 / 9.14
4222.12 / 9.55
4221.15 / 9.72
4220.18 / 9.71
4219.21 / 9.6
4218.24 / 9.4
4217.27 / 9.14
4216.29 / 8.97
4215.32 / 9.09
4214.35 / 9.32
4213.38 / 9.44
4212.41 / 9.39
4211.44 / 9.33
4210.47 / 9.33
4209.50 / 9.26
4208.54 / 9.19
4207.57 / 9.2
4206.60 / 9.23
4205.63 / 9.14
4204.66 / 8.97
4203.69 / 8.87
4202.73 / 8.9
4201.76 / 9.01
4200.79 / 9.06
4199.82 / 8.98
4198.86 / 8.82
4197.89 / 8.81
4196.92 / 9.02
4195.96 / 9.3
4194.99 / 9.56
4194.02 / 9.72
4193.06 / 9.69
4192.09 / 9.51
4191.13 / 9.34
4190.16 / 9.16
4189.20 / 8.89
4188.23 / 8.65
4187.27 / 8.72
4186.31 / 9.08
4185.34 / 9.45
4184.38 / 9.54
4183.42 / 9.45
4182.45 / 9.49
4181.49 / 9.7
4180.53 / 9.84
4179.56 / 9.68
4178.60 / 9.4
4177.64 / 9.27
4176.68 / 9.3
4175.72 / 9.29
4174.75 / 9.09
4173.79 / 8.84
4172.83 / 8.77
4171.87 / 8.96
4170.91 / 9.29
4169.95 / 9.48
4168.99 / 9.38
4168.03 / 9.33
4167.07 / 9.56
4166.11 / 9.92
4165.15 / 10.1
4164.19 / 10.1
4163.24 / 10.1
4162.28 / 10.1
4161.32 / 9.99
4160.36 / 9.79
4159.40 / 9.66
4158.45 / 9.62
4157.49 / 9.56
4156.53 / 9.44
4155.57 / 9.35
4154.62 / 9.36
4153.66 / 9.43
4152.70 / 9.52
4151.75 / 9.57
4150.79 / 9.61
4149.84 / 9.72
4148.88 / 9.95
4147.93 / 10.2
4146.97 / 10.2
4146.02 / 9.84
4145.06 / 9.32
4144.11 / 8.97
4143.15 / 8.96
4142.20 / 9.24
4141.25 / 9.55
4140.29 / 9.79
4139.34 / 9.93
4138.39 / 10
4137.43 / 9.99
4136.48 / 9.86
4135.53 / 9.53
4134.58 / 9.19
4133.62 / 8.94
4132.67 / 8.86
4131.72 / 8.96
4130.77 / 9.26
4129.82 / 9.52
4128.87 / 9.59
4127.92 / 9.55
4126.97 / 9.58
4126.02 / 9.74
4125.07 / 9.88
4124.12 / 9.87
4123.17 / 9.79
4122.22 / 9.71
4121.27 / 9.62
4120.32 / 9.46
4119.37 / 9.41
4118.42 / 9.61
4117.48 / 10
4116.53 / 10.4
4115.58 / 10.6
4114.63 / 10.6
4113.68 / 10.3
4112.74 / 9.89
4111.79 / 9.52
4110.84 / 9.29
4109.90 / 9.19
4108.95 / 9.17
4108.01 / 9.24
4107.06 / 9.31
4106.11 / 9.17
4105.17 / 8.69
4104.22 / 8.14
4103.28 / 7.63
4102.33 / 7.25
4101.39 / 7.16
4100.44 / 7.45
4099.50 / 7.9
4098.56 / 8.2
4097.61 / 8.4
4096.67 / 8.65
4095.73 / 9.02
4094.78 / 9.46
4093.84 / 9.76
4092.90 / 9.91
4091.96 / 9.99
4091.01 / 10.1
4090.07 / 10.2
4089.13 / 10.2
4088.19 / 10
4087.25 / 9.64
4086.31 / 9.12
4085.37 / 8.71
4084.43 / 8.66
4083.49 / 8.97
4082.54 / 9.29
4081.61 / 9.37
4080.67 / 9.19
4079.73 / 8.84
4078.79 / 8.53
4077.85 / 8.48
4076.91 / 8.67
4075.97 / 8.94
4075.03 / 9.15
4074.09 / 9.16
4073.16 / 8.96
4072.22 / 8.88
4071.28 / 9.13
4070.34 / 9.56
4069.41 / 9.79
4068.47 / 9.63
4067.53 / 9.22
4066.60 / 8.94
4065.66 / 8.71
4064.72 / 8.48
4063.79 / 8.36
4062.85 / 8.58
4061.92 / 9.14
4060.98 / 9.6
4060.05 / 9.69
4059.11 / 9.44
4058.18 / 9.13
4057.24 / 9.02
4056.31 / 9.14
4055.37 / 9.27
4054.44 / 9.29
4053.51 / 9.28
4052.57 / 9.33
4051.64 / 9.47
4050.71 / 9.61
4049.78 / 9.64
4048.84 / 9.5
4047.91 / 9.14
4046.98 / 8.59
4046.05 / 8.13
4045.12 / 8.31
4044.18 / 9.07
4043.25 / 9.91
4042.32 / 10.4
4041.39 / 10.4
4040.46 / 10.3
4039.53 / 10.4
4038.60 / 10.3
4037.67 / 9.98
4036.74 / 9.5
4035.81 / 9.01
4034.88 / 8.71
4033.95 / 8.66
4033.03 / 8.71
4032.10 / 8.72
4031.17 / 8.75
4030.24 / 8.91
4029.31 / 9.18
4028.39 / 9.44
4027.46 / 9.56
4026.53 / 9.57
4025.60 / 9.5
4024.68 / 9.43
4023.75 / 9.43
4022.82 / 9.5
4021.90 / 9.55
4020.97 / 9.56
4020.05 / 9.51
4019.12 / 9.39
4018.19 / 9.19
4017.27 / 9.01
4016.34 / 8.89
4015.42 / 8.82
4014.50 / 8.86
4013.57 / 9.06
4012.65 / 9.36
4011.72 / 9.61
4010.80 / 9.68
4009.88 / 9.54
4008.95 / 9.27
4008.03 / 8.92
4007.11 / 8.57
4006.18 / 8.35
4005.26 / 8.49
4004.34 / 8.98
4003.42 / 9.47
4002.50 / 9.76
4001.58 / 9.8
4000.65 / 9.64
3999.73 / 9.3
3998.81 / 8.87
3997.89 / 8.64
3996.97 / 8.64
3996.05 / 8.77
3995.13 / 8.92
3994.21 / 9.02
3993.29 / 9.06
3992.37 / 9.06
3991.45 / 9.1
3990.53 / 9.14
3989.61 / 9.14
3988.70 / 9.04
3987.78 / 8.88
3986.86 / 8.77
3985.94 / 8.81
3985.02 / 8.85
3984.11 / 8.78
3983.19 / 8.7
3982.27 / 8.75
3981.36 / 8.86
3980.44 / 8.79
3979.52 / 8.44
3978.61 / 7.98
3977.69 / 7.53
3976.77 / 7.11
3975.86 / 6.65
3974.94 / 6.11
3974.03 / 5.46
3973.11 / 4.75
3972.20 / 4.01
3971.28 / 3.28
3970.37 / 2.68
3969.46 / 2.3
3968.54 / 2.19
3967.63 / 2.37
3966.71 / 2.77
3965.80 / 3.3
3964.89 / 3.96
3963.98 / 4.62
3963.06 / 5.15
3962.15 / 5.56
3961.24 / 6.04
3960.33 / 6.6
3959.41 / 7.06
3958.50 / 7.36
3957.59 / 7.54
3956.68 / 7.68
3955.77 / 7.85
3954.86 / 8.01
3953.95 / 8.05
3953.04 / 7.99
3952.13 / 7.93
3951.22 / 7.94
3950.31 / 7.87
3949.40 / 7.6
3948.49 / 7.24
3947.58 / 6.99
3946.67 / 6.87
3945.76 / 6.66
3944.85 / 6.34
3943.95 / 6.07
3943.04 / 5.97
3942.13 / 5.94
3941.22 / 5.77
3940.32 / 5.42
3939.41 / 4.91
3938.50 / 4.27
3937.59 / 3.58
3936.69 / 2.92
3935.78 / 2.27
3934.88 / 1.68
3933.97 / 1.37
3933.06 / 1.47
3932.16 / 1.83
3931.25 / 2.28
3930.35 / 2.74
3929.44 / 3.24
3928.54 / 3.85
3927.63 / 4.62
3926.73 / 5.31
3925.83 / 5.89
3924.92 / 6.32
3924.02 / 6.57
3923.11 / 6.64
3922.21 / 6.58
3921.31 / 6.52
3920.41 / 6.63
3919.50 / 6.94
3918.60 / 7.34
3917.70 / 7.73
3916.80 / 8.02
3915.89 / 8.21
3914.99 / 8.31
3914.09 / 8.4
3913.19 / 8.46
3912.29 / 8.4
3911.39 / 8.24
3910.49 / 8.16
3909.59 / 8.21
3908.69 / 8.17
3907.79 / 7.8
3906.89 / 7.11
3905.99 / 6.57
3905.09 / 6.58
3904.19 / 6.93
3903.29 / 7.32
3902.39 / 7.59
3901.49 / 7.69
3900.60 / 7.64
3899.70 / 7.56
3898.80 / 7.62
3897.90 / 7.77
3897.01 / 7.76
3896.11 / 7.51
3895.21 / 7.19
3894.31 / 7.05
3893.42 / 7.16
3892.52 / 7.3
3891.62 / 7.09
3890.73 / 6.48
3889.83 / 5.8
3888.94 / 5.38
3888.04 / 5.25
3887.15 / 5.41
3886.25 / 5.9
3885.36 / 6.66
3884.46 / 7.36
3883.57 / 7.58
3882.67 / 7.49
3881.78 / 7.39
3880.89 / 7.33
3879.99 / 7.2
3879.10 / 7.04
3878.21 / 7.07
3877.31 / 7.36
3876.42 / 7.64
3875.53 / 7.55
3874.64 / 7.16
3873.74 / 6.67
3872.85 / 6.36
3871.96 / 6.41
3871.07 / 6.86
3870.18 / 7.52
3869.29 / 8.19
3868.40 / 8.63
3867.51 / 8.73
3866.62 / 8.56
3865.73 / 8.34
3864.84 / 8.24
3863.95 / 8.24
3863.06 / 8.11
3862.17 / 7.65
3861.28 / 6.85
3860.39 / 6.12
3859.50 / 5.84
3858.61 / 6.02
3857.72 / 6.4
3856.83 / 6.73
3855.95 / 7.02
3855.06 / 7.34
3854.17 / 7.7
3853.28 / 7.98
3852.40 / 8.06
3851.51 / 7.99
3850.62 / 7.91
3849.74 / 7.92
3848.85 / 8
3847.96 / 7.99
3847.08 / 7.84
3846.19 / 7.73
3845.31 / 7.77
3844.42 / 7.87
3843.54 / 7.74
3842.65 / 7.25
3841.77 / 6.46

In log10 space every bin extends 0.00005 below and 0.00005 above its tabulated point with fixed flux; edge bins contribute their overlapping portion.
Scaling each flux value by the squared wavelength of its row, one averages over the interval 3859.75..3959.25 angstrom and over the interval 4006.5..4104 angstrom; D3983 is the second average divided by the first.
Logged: 1.5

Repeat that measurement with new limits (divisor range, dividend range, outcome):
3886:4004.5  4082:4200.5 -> 1.54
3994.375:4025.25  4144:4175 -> 1.12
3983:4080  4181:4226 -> 1.09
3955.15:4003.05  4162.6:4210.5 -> 1.44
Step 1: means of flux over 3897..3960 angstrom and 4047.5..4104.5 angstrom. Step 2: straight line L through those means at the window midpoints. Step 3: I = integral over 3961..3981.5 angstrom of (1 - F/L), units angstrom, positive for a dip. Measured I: 5.8 angstrom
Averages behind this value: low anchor 6.39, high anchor 9.05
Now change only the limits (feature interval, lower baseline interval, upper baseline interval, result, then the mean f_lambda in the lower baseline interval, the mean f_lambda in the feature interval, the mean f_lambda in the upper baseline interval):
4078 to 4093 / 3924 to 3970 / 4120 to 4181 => -2.2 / 5.2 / 9.39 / 9.55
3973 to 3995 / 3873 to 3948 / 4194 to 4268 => -4.1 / 6.34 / 8.26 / 9.01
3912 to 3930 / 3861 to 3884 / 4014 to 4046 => 3.2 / 7.55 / 6.66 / 9.35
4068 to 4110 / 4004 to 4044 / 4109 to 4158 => 2.2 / 9.32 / 8.99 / 9.63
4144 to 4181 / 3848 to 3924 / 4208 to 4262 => -4.0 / 7.33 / 9.57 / 8.97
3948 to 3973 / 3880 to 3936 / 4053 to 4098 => 5.3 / 6.43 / 5.72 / 9.2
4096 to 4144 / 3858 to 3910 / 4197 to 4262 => -4.9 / 7.2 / 9.27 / 8.98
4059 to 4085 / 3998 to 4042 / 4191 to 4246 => 0.6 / 9.31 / 9.04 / 9.05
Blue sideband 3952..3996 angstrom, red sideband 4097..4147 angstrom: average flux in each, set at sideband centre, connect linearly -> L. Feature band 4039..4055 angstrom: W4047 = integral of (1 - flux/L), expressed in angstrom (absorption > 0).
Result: -2.7 angstrom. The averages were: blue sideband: 6.89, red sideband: 9.3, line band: 9.46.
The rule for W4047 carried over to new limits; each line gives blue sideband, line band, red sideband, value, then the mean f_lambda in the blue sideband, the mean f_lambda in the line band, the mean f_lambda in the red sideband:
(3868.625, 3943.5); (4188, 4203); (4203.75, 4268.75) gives -0.85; 6.38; 9.16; 9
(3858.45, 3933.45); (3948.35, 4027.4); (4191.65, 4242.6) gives -3.62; 6.87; 7.85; 9.02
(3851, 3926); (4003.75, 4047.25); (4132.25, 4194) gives -4.56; 7.27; 9.26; 9.49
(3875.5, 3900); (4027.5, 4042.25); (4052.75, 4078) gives -1.16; 6.98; 9.43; 9.11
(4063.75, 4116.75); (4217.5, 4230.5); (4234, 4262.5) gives 0.54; 9.11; 8.64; 9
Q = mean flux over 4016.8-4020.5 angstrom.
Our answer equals 9.25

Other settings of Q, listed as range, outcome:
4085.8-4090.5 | 9.83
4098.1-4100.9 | 7.87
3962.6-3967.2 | 3.95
